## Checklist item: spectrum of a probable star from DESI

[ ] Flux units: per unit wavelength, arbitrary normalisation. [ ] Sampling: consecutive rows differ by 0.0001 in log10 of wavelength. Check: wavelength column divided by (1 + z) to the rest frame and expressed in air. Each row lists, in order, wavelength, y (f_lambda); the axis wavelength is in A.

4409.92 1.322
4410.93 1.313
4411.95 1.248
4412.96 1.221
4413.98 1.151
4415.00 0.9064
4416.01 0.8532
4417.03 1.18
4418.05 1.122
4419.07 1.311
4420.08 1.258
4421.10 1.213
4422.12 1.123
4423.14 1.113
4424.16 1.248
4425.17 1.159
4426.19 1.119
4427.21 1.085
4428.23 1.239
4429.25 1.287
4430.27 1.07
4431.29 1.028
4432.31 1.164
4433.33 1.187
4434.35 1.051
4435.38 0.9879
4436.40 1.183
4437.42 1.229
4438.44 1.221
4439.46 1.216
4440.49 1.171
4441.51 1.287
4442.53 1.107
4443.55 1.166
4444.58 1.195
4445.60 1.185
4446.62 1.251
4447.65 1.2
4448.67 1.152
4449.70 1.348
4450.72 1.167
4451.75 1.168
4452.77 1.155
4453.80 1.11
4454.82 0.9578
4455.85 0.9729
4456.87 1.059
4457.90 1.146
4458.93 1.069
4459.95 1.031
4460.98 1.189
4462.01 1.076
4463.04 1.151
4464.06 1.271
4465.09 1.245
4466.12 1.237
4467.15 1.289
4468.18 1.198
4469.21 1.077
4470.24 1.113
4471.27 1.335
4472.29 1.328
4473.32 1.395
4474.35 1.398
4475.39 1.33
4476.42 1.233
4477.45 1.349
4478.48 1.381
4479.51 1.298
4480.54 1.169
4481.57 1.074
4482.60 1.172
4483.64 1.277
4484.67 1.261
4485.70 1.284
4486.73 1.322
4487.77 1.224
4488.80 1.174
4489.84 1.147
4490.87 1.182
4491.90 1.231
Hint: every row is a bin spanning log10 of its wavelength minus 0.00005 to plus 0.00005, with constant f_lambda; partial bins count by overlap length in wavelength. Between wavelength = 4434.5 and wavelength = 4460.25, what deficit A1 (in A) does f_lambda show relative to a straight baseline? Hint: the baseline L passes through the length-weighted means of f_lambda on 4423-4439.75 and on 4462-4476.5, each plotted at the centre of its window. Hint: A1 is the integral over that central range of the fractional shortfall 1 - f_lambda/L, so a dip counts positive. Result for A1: 1.0 A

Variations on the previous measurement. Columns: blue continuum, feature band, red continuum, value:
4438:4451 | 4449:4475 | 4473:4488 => 1.3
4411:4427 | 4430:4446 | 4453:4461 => -0.7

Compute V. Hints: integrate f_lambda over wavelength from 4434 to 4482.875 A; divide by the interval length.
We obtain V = 1.19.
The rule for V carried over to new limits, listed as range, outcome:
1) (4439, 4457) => 1.16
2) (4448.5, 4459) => 1.12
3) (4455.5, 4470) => 1.14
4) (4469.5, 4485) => 1.27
